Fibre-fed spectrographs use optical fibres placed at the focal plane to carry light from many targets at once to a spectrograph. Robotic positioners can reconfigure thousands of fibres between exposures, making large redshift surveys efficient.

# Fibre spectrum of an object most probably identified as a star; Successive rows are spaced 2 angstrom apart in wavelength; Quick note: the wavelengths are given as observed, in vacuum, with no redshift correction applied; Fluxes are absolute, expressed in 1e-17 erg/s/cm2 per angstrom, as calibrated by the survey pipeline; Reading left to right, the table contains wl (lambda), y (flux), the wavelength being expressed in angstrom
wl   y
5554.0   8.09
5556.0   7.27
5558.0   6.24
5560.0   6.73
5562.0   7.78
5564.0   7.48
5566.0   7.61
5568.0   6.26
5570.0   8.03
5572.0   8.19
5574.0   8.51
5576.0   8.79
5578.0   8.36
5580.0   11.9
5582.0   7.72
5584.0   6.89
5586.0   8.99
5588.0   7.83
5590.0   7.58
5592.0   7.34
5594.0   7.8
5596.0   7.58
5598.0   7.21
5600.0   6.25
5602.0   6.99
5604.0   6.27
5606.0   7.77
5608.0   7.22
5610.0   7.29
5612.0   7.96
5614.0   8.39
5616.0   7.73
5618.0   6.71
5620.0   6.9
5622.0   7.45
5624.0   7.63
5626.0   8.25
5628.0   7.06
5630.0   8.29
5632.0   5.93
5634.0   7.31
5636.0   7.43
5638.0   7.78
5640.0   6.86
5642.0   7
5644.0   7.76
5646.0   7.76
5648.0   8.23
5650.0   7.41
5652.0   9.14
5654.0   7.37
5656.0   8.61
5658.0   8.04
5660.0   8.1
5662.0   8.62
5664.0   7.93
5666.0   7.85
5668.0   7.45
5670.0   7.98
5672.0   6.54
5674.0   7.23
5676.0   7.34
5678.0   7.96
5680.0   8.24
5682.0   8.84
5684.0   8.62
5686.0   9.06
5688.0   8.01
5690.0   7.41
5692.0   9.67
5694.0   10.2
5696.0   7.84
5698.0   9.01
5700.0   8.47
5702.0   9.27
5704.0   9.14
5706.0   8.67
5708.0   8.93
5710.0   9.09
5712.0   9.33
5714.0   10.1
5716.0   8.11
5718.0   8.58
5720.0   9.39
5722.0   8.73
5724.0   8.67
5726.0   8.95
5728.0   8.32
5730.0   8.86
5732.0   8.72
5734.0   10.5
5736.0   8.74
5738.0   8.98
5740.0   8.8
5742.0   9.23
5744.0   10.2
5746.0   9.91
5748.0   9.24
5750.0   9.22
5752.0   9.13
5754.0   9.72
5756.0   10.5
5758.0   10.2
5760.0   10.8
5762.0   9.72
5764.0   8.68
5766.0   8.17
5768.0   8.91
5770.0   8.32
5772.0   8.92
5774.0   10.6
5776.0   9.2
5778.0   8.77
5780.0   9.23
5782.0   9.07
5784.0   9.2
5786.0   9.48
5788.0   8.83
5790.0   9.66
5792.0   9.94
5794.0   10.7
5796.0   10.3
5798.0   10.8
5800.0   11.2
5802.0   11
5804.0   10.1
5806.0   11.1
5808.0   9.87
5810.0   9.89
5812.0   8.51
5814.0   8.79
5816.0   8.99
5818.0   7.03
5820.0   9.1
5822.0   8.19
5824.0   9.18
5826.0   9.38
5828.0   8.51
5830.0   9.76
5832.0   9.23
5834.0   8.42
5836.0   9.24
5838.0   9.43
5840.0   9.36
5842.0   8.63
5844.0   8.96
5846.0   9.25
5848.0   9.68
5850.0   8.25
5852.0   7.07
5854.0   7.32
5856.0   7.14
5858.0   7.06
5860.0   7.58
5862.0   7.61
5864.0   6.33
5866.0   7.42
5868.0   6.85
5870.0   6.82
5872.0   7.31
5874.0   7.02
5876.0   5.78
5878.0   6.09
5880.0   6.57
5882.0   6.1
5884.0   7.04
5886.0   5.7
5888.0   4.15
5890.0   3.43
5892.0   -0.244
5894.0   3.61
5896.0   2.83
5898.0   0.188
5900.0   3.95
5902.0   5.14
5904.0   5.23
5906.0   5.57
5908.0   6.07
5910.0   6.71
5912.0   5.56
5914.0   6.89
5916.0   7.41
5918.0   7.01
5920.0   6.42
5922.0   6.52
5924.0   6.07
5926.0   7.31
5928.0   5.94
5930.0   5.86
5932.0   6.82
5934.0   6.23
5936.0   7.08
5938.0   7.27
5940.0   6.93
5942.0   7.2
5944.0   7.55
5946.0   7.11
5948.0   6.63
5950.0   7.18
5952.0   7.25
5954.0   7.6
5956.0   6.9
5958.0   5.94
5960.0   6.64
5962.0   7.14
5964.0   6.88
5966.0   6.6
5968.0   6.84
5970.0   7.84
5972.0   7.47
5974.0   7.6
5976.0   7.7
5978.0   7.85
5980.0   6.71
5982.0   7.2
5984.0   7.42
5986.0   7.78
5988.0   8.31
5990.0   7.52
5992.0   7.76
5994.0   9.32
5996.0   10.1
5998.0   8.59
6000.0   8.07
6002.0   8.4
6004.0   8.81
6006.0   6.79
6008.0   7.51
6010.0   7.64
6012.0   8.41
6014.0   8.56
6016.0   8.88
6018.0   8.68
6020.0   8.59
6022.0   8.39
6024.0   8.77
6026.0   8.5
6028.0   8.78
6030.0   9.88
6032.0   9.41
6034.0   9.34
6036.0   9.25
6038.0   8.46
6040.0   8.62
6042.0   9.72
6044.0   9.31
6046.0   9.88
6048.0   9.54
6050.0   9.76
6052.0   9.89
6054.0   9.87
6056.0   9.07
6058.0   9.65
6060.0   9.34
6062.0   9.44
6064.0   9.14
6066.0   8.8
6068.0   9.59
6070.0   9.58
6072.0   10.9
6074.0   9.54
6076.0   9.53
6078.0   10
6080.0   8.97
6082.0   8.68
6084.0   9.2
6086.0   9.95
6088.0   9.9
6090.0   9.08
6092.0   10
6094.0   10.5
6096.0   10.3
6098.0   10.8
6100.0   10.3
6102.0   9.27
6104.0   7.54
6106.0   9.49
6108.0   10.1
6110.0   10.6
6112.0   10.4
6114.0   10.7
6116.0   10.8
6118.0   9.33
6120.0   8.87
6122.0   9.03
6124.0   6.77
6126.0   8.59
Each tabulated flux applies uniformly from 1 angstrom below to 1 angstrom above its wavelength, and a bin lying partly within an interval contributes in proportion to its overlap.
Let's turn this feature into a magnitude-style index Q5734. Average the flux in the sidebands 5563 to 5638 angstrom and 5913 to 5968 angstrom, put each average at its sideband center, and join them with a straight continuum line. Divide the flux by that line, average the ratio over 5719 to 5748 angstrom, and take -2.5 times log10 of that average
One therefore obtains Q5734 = -0.24 mag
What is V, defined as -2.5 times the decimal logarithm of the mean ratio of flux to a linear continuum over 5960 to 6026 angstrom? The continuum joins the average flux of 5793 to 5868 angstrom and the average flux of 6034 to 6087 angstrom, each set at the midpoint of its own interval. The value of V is 0.17 mag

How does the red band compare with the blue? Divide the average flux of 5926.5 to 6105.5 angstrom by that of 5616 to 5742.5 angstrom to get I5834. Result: 1.02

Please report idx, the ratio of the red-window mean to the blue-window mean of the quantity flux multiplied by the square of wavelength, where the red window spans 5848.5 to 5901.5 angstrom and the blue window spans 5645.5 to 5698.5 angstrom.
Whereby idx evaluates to 0.8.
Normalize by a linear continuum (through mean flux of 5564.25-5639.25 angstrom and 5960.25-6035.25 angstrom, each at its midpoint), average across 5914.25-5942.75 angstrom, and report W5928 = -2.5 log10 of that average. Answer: 0.19 mag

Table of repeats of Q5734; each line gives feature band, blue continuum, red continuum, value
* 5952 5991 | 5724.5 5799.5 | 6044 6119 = 0.30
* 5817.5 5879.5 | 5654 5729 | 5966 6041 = 0.04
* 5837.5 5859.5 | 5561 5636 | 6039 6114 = 0.05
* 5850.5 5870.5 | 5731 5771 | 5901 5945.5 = 0.06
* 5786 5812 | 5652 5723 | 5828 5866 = -0.21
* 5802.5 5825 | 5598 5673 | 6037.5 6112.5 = -0.10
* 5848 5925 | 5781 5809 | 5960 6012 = 0.45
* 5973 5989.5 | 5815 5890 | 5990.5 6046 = 0.12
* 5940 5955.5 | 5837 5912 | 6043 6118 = 0.05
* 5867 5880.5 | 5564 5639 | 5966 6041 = 0.21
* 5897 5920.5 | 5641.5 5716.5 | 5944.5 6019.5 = 0.38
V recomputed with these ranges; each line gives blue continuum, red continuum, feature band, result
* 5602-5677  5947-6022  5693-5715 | -0.195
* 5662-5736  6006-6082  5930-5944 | 0.285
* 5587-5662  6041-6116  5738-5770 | -0.160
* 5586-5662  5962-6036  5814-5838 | -0.127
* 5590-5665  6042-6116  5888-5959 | 0.468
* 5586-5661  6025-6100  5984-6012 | 0.132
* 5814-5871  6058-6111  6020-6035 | 0.040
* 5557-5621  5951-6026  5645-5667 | -0.060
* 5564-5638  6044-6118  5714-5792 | -0.116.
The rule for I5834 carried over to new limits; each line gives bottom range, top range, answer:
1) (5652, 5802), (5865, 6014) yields 0.74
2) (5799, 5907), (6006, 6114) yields 1.27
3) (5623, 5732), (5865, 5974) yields 0.75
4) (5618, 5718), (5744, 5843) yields 1.17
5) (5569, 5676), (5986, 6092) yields 1.17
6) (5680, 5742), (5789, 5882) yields 0.97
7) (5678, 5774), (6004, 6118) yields 1.03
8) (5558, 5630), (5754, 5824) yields 1.24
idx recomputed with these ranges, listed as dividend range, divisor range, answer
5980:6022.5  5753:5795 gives 0.94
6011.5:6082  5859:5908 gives 1.83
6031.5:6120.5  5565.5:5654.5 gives 1.47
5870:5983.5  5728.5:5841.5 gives 0.69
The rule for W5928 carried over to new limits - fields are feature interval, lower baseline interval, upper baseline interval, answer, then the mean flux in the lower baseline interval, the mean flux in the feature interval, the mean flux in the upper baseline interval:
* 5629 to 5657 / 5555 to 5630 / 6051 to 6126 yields 0.03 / 7.63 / 7.63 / 9.58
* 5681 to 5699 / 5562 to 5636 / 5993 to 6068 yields -0.11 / 7.65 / 8.74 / 8.96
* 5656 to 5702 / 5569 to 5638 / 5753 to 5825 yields 0.03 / 7.69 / 8.23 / 9.52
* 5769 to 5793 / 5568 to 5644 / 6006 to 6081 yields -0.13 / 7.64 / 9.27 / 9.14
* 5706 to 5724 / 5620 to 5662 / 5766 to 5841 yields -0.07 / 7.67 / 8.99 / 9.39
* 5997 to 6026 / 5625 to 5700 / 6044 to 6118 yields 0.14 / 7.96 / 8.3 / 9.71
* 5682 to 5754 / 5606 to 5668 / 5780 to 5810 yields -0.02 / 7.67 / 9.01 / 10.1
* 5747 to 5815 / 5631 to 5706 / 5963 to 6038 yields -0.19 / 8.05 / 9.64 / 8.17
